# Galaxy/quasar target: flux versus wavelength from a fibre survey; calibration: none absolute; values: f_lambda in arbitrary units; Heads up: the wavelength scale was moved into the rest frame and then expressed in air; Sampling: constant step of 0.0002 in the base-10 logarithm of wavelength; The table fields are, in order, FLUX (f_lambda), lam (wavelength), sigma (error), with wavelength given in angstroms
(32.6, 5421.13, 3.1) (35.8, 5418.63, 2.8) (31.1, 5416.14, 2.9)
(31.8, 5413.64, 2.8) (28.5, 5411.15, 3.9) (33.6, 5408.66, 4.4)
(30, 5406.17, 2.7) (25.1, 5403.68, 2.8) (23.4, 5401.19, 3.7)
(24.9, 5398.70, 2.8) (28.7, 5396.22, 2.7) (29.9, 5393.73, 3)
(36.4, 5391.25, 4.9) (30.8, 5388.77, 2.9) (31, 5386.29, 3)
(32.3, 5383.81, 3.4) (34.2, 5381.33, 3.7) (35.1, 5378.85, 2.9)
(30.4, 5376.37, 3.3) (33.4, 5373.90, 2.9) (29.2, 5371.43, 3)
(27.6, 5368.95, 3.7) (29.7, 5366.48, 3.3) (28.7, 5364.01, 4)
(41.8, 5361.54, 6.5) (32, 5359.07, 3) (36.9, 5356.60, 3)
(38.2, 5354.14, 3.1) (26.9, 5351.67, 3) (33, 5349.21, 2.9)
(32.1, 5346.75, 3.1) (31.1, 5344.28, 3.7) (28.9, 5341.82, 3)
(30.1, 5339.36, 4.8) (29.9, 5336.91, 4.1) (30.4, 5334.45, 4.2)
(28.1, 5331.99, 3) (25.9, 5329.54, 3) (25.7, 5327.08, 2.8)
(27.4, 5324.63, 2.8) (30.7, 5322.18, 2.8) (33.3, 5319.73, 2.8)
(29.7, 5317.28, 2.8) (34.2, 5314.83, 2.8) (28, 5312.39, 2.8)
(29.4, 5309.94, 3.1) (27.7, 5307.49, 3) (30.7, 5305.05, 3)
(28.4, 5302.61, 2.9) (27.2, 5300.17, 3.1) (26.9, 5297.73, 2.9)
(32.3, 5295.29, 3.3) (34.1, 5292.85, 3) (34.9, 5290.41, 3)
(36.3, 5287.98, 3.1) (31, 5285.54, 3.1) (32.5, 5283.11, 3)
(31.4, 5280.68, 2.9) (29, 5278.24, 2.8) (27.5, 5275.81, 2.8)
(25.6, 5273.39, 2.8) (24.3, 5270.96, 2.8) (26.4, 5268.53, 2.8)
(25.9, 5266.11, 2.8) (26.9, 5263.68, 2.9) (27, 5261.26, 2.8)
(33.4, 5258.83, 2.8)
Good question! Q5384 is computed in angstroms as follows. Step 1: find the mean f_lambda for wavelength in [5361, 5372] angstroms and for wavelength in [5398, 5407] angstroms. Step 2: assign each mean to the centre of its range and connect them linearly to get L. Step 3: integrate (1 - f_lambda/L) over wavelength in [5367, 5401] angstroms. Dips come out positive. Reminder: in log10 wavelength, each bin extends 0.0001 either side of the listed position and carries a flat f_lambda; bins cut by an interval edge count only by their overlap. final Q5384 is -2.97 angstroms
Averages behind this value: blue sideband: 30.9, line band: 30.8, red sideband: 25.7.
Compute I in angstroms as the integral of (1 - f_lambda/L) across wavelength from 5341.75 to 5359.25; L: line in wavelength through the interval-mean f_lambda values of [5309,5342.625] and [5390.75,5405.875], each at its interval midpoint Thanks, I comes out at -2.3 angstroms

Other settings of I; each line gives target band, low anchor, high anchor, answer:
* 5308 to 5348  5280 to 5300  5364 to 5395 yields 2.8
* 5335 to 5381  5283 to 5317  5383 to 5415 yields -2.7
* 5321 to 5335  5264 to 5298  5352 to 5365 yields 2.2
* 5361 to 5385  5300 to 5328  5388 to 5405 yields -2.7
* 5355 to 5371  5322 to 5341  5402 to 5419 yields -1.9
